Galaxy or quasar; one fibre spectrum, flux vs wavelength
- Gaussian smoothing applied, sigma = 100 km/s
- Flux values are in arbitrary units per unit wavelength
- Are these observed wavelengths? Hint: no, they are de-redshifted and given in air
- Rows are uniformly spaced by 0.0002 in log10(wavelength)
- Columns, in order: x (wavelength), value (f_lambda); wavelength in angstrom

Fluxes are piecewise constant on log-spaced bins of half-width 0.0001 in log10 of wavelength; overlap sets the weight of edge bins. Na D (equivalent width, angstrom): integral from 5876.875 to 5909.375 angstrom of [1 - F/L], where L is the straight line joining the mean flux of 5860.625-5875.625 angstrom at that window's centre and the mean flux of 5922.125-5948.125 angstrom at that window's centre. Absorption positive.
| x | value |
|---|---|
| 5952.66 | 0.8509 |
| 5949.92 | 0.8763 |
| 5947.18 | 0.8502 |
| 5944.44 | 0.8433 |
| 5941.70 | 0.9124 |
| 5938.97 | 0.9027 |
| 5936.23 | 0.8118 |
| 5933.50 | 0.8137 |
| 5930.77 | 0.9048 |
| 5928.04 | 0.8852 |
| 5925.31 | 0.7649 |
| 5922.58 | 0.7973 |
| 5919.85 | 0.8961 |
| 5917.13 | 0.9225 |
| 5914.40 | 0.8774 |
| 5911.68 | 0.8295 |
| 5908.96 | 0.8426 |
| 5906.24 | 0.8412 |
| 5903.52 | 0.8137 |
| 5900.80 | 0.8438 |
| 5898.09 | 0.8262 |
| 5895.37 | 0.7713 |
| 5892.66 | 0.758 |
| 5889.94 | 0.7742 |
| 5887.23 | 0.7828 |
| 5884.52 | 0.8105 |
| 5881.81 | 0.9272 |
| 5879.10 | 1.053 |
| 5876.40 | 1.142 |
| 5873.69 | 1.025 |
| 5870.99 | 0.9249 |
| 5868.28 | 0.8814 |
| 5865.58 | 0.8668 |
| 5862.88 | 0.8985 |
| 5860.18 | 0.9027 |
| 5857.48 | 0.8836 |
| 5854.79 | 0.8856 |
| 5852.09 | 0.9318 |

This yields 1.9 angstrom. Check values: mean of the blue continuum 0.927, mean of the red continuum 0.85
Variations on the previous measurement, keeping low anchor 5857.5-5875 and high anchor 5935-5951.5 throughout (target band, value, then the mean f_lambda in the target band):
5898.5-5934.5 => 1.4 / 0.849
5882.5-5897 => 1.8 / 0.787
